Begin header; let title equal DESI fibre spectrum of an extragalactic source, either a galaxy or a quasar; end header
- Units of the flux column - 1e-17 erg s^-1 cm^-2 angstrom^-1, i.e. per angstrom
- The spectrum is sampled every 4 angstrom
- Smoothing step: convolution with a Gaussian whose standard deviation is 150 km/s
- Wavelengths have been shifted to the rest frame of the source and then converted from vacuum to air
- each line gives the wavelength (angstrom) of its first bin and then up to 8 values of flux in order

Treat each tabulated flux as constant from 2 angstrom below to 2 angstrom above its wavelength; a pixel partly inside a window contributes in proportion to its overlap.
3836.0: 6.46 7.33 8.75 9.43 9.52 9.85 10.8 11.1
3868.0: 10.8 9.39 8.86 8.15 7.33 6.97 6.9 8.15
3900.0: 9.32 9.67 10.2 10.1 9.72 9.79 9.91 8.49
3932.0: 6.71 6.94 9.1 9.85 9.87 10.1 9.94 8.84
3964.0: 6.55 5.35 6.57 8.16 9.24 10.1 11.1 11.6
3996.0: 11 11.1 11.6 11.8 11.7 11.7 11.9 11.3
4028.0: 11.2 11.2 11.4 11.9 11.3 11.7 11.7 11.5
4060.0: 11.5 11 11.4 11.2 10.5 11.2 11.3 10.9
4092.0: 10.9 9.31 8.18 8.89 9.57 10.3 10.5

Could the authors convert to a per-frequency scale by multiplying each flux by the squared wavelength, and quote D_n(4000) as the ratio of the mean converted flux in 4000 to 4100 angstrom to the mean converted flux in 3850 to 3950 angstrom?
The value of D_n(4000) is 1.3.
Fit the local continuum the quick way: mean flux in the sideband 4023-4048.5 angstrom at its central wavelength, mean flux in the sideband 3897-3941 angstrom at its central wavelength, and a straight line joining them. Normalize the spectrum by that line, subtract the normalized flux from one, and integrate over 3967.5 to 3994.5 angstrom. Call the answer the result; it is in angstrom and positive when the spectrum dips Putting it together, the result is 3.2 angstrom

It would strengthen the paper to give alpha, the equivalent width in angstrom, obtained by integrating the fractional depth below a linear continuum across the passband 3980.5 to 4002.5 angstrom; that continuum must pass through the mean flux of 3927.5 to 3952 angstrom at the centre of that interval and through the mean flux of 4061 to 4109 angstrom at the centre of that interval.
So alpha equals -3.8 angstrom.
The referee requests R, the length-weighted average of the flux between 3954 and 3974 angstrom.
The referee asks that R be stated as 7.45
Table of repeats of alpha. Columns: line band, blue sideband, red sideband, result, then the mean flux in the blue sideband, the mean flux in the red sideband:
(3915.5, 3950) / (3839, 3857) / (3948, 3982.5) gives -1.84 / 9.02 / 8.23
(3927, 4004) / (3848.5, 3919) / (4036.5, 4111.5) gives 6.68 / 9.24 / 10.8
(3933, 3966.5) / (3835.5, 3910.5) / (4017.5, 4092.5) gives 3.94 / 8.95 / 11.3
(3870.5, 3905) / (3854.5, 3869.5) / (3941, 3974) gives 6.16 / 10.7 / 8.41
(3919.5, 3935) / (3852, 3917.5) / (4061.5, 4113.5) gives 1.55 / 9.21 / 10.4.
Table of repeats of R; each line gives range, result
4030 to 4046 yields 11.4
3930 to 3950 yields 8.49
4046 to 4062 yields 11.6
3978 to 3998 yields 10.6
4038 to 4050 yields 11.6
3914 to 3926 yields 9.81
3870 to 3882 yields 8.8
